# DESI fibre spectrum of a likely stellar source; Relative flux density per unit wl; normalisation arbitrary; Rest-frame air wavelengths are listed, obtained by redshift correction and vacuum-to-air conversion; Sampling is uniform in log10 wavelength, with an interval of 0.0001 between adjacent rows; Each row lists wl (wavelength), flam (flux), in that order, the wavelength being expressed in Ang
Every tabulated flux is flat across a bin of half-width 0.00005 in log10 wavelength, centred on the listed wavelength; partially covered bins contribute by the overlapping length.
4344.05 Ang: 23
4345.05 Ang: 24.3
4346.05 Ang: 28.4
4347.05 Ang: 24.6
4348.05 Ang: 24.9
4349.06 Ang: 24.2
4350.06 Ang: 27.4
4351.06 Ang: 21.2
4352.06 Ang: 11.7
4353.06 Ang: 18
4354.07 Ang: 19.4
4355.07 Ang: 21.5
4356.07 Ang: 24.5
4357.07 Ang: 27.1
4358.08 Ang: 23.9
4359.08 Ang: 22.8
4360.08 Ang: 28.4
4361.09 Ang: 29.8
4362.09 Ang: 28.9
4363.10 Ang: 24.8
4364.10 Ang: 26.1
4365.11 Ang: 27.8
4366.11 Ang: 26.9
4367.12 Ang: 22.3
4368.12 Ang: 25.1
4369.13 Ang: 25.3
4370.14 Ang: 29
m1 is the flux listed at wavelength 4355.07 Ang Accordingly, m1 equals 21.5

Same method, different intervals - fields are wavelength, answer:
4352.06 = 11.7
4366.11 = 26.9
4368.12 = 25.1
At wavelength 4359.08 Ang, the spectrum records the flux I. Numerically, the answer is 22.8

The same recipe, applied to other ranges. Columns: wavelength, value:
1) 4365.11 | 27.8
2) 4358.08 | 23.9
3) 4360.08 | 28.4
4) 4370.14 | 29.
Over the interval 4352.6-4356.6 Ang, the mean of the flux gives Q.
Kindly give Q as 20.9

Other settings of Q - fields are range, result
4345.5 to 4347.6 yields 26.4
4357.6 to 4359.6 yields 23.5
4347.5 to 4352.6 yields 21.9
